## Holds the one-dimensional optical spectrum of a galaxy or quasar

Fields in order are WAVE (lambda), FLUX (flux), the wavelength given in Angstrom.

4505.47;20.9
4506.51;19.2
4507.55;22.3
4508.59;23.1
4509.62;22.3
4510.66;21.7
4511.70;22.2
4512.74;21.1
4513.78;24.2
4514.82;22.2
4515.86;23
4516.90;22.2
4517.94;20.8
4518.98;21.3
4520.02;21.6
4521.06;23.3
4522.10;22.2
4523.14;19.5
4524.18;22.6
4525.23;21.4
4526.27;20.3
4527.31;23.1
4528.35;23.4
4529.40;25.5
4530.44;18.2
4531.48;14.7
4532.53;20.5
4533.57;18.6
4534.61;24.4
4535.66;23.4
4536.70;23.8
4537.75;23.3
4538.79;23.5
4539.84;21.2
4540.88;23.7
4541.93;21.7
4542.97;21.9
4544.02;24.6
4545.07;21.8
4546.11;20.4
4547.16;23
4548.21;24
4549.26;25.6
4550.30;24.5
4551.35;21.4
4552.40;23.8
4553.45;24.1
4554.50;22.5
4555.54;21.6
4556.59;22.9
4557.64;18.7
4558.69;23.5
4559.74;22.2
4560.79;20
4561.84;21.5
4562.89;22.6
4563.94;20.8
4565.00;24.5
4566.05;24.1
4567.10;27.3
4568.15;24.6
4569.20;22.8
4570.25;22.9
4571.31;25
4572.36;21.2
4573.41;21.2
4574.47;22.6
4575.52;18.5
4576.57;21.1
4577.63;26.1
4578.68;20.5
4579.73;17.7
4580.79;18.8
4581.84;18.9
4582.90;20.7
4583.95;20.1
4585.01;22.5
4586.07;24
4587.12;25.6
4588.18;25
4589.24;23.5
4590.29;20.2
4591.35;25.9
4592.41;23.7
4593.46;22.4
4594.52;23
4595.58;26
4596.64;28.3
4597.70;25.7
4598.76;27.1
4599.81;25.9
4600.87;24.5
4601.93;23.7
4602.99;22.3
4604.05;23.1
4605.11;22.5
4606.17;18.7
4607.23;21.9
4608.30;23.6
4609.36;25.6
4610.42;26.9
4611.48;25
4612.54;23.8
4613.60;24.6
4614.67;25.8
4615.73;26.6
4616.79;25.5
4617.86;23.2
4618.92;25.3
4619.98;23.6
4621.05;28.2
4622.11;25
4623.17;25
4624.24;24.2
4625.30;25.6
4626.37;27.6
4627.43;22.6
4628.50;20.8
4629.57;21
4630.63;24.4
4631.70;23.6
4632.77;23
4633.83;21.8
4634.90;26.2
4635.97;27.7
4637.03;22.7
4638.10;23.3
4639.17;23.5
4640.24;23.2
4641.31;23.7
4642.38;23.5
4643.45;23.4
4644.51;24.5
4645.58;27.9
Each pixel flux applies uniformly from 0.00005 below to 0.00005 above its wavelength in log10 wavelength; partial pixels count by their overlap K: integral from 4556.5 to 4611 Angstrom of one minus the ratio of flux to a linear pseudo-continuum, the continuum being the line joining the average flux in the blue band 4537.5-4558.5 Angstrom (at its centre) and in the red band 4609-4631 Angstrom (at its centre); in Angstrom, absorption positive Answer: 1.9 Angstrom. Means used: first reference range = 22.7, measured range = 22.9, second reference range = 24.8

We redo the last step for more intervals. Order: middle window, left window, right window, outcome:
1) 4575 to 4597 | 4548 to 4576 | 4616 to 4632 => 0.89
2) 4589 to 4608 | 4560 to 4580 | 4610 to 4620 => 0.24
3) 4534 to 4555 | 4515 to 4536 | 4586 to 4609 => -0.92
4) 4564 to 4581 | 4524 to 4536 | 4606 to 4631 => 0.24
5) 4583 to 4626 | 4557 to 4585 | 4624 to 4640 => -2.54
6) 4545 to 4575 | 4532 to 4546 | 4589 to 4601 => 0.62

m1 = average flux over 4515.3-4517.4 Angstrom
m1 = 22.6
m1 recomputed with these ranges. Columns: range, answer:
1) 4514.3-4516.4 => 22.6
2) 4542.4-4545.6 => 22.8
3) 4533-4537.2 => 22.6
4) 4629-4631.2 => 22.7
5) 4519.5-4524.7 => 21.9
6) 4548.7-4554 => 23.9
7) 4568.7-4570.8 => 22.8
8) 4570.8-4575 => 22.5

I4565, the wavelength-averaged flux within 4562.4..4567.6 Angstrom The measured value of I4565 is 23.8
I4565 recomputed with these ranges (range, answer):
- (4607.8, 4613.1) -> 25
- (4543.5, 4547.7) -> 22.4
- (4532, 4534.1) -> 19.6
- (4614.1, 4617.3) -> 25.9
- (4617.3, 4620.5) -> 24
